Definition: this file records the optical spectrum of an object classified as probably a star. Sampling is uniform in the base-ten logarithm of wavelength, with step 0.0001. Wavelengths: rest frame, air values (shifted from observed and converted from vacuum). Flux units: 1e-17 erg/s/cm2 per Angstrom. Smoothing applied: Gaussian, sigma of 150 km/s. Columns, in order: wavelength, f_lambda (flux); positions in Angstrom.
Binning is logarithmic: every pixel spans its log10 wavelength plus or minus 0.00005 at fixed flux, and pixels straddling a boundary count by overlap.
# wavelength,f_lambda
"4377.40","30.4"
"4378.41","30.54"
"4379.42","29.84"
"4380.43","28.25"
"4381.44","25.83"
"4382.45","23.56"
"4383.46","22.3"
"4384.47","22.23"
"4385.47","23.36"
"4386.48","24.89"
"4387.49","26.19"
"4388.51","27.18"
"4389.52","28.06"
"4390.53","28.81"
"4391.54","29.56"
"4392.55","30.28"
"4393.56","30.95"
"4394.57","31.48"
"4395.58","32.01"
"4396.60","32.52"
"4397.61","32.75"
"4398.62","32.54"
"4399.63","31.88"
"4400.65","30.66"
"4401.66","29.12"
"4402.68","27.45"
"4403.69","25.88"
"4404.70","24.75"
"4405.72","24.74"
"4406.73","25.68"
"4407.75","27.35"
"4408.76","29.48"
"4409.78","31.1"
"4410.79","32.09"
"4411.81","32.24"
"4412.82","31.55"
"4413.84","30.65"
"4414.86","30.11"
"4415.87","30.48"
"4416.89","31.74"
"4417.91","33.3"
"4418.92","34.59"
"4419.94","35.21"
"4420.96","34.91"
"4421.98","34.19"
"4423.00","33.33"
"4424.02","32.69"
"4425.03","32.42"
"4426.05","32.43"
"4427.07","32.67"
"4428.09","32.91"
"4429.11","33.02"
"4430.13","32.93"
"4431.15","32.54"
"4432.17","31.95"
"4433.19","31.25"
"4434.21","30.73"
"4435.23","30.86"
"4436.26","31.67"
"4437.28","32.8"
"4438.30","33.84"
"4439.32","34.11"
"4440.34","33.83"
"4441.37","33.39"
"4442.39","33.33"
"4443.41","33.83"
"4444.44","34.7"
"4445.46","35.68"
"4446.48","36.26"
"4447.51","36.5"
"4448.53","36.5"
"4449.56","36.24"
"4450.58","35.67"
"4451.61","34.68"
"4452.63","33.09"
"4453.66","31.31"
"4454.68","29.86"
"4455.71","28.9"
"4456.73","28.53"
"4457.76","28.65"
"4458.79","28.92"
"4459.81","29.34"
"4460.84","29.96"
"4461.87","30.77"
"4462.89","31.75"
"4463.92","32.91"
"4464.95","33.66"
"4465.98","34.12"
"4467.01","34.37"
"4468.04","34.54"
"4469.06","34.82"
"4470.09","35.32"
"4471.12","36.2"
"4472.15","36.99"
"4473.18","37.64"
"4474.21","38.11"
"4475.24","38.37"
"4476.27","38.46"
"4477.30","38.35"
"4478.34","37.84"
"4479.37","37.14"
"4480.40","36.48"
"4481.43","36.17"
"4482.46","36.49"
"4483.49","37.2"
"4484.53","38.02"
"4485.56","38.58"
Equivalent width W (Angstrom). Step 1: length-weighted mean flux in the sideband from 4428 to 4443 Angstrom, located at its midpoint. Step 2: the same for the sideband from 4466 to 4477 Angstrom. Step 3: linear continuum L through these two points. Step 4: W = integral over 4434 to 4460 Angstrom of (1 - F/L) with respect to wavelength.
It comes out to 0.7 Angstrom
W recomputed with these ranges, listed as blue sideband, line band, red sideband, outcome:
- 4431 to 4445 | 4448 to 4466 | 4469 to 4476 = 1.6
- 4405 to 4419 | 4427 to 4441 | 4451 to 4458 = -0.9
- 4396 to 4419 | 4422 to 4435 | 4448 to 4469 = -0.6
